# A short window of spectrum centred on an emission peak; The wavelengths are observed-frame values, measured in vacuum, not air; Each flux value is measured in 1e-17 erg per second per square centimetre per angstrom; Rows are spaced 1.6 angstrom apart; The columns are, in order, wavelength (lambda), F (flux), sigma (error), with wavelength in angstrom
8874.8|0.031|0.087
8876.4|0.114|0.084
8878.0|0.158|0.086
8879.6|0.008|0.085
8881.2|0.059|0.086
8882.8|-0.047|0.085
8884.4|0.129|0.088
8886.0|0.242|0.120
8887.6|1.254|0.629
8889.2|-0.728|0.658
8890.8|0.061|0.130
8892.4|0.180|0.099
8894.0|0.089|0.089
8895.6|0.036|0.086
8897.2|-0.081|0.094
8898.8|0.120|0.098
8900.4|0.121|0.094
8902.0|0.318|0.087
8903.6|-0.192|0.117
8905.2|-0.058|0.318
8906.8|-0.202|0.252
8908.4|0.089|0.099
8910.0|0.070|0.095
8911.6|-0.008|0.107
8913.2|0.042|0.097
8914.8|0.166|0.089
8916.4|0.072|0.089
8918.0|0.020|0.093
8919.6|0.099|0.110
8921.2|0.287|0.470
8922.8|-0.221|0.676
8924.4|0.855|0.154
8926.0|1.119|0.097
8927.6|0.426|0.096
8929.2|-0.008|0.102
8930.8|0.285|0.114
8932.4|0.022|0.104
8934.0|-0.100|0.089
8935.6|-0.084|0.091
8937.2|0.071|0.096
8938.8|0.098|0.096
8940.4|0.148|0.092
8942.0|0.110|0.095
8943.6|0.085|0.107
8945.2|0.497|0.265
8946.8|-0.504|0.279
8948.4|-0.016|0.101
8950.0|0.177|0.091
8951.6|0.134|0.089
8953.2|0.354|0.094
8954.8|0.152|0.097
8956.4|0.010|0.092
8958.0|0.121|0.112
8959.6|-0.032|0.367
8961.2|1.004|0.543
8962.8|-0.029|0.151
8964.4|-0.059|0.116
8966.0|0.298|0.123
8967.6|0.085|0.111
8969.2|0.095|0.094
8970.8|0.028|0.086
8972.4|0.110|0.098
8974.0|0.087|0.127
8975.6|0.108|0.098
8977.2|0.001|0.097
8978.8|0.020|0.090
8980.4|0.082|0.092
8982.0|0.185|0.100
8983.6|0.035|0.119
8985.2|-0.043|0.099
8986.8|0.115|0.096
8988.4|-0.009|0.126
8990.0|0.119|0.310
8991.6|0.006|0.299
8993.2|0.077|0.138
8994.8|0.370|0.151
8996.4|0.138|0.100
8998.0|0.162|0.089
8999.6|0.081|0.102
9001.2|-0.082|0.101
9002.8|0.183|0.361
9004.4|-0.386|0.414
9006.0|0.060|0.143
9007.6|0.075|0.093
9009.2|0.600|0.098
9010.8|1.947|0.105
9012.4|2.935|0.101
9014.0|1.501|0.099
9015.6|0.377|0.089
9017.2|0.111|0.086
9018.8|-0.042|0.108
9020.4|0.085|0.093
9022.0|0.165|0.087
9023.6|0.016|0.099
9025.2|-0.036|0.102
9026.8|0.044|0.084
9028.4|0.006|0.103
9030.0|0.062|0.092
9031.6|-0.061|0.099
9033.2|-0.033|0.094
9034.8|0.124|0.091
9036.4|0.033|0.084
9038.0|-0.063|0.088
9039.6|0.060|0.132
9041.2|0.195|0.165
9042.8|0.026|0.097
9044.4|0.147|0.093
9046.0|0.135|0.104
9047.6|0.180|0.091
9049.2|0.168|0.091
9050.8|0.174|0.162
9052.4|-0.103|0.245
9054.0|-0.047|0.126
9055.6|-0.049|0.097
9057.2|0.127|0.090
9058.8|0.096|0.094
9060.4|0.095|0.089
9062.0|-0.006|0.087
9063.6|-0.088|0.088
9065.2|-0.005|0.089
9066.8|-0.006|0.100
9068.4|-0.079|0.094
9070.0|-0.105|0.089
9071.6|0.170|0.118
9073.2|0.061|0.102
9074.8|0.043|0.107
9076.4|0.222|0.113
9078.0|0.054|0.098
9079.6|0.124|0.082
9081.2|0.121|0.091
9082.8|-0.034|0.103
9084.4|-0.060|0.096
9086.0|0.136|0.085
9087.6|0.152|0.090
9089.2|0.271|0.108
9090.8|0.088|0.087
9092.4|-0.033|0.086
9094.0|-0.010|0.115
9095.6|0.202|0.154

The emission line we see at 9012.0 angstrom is [O III] 5007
